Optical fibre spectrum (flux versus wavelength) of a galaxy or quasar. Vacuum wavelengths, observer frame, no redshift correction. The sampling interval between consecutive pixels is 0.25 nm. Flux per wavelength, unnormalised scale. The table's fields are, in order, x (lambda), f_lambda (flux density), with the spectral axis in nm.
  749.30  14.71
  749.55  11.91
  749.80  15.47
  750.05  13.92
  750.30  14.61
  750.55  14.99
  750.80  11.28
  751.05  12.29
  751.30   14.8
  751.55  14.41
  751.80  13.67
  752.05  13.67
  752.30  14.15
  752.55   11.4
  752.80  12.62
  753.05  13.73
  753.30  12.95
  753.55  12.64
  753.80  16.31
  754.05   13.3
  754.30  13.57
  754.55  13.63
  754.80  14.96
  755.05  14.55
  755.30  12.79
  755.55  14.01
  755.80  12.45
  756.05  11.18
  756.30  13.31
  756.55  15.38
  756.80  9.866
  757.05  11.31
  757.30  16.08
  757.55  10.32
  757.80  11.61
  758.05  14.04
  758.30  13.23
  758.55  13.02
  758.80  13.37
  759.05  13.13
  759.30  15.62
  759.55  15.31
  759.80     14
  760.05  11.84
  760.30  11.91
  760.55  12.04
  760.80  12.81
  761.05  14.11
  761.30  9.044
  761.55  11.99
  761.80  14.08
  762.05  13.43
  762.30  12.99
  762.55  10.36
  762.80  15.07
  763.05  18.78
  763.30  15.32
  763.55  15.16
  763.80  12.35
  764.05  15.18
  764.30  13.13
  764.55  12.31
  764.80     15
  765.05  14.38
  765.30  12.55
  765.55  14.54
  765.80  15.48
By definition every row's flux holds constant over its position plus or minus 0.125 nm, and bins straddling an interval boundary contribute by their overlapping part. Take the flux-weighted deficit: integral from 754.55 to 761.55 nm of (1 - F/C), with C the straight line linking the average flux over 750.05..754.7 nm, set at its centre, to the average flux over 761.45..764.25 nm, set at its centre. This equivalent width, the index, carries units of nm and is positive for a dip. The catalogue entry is 0.42 nm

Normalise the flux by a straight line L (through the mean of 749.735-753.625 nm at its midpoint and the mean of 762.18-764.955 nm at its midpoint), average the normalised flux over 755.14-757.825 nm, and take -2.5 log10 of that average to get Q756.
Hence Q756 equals 0.09 mag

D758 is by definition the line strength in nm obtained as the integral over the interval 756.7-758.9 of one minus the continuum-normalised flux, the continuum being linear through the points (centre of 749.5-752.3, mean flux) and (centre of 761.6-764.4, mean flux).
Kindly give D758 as 0.22 nm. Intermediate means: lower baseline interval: 13.8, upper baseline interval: 14.1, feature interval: 12.6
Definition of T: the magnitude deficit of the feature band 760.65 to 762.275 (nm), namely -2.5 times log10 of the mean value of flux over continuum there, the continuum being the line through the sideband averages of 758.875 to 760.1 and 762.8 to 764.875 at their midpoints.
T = 0.14 mag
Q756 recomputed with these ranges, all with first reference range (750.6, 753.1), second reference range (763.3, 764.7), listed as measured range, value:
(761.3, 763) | 0.06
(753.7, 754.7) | -0.06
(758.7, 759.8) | -0.06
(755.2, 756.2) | 0.07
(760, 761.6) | 0.14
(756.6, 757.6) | 0.10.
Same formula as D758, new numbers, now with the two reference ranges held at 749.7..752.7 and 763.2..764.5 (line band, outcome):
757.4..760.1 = 0.13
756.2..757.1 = 0.09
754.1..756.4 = 0.07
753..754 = -0.01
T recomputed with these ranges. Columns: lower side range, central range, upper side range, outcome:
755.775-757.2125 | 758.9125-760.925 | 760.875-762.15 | -0.07 mag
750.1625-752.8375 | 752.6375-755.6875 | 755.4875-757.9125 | -0.06 mag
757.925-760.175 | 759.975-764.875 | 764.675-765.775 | 0.05 mag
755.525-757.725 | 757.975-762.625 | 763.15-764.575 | 0.03 mag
